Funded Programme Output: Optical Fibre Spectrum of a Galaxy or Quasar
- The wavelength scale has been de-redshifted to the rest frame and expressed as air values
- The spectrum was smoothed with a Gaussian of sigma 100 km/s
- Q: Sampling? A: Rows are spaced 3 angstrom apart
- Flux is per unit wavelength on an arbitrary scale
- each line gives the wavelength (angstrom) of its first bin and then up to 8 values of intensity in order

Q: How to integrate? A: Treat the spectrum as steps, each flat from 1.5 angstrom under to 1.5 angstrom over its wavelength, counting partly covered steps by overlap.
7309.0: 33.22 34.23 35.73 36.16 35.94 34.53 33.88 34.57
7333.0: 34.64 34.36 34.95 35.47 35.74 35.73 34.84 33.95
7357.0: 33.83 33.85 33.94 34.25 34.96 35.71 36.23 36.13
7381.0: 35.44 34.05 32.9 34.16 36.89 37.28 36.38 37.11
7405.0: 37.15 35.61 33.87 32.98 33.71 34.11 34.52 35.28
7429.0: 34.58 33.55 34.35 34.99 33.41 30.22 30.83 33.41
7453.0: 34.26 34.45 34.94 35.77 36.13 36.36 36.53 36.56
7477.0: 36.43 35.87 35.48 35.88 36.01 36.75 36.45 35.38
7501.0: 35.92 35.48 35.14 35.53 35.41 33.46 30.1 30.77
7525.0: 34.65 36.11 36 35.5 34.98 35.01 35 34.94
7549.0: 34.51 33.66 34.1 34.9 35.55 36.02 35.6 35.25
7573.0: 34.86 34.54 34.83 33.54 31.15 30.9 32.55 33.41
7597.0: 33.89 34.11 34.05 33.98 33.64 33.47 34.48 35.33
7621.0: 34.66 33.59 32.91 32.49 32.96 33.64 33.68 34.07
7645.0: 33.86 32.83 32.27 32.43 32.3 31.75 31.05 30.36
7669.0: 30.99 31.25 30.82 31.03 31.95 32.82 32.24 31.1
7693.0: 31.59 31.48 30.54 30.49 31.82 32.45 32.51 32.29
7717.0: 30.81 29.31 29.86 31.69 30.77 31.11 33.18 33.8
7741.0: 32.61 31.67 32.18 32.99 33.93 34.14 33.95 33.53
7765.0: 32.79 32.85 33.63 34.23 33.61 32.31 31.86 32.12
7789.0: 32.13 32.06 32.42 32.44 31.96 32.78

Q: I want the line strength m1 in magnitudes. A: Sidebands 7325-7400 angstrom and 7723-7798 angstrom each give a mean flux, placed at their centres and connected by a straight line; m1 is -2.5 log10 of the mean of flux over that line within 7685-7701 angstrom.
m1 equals 0.06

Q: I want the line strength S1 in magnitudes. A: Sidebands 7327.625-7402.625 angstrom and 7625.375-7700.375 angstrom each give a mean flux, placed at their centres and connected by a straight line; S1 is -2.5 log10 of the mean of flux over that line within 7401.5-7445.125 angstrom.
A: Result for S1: 0.00 mag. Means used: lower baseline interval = 35.1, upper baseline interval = 32.1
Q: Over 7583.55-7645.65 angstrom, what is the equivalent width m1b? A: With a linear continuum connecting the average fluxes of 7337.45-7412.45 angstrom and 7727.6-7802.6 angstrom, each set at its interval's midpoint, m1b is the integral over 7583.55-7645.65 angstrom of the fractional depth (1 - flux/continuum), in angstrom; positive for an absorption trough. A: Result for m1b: 0.4 angstrom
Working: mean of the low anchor 35.2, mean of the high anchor 32.7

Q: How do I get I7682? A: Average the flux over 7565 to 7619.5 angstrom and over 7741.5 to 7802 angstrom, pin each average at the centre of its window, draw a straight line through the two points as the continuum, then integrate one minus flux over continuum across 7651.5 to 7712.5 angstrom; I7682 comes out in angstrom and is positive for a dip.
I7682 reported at 3.30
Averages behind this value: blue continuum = 33.9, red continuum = 32.8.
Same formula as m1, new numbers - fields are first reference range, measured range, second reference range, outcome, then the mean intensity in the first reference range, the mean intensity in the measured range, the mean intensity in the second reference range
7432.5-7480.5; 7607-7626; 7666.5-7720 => -0.055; 34.6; 34.2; 31.5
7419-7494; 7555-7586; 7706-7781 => -0.024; 34.8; 34.7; 32.5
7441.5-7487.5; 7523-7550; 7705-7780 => -0.028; 34.8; 35.1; 32.5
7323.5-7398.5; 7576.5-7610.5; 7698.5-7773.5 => -0.002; 34.9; 33.3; 32.2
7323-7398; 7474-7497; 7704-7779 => -0.063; 34.9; 36.1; 32.5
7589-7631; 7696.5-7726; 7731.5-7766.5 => 0.070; 33.7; 31.2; 33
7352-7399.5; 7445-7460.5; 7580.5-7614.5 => 0.028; 35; 33.5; 33.2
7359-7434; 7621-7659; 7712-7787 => 0.004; 35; 33.1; 32.5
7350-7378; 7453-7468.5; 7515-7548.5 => -0.029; 34.7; 35.4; 34.2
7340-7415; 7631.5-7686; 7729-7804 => 0.040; 35.2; 32.2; 32.8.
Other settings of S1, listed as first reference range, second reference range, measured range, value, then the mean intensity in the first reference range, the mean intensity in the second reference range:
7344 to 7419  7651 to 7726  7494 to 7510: -0.063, 35.1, 31.4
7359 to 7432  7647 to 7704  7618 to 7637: -0.046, 35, 31.5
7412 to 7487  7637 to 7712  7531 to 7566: -0.050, 34.6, 31.9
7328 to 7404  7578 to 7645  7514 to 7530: 0.029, 35.1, 33.5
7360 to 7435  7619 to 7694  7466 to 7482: -0.065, 35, 32.4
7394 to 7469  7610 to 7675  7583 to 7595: 0.042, 34.6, 32.8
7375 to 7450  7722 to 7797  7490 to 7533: -0.025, 34.6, 32.6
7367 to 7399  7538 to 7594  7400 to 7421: 0.008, 35.4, 34.3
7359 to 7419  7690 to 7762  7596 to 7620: -0.034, 35.1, 32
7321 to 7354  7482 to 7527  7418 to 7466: 0.026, 34.9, 34.8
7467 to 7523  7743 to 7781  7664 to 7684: 0.091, 35.3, 33.2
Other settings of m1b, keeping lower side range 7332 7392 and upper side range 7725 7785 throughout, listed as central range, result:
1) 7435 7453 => 0.79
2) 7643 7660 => 0.34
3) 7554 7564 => -0.37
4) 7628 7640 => 0.10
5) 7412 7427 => 0.18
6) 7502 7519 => -0.28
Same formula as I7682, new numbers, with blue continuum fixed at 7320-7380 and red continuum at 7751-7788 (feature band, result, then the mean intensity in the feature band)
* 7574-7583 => -0.1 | 34.4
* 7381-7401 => -0.4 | 35.3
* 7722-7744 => 1.0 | 31.9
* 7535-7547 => -0.3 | 35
